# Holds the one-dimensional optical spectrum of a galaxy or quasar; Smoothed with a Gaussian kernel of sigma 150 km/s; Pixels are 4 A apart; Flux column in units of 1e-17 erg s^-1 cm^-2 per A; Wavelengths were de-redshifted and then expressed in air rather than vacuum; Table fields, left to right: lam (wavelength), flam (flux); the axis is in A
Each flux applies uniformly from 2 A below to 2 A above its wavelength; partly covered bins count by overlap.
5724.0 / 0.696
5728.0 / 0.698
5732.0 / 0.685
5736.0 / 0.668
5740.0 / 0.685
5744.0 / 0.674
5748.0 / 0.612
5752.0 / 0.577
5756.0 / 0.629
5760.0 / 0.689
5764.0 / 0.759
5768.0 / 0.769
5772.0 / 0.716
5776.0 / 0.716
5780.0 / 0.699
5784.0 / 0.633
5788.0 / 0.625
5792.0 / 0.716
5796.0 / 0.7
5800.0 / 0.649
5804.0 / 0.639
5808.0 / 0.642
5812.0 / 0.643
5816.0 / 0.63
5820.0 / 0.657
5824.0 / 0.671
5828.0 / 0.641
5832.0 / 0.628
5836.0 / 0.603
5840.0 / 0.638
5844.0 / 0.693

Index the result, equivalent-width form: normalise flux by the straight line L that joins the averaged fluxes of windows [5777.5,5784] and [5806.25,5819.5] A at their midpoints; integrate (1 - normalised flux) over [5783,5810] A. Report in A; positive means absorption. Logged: 0.1 A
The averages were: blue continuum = 0.68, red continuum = 0.64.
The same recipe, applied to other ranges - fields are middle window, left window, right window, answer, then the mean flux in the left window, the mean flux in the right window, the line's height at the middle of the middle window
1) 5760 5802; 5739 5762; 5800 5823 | -3.6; 0.643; 0.644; 0.643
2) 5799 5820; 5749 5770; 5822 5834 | 0.5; 0.681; 0.647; 0.656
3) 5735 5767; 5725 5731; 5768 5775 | 2.2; 0.696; 0.731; 0.714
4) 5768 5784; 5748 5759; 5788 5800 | -1.4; 0.612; 0.684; 0.652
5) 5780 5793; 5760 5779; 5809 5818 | 0.7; 0.732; 0.637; 0.696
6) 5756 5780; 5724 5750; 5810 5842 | -2.1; 0.672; 0.639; 0.661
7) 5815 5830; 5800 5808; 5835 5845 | -0.2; 0.642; 0.644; 0.643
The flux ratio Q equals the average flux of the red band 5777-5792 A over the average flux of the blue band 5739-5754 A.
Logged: 1.0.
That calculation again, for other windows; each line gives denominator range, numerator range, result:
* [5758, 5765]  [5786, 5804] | 0.93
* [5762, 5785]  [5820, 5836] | 0.89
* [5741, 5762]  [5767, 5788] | 1.09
